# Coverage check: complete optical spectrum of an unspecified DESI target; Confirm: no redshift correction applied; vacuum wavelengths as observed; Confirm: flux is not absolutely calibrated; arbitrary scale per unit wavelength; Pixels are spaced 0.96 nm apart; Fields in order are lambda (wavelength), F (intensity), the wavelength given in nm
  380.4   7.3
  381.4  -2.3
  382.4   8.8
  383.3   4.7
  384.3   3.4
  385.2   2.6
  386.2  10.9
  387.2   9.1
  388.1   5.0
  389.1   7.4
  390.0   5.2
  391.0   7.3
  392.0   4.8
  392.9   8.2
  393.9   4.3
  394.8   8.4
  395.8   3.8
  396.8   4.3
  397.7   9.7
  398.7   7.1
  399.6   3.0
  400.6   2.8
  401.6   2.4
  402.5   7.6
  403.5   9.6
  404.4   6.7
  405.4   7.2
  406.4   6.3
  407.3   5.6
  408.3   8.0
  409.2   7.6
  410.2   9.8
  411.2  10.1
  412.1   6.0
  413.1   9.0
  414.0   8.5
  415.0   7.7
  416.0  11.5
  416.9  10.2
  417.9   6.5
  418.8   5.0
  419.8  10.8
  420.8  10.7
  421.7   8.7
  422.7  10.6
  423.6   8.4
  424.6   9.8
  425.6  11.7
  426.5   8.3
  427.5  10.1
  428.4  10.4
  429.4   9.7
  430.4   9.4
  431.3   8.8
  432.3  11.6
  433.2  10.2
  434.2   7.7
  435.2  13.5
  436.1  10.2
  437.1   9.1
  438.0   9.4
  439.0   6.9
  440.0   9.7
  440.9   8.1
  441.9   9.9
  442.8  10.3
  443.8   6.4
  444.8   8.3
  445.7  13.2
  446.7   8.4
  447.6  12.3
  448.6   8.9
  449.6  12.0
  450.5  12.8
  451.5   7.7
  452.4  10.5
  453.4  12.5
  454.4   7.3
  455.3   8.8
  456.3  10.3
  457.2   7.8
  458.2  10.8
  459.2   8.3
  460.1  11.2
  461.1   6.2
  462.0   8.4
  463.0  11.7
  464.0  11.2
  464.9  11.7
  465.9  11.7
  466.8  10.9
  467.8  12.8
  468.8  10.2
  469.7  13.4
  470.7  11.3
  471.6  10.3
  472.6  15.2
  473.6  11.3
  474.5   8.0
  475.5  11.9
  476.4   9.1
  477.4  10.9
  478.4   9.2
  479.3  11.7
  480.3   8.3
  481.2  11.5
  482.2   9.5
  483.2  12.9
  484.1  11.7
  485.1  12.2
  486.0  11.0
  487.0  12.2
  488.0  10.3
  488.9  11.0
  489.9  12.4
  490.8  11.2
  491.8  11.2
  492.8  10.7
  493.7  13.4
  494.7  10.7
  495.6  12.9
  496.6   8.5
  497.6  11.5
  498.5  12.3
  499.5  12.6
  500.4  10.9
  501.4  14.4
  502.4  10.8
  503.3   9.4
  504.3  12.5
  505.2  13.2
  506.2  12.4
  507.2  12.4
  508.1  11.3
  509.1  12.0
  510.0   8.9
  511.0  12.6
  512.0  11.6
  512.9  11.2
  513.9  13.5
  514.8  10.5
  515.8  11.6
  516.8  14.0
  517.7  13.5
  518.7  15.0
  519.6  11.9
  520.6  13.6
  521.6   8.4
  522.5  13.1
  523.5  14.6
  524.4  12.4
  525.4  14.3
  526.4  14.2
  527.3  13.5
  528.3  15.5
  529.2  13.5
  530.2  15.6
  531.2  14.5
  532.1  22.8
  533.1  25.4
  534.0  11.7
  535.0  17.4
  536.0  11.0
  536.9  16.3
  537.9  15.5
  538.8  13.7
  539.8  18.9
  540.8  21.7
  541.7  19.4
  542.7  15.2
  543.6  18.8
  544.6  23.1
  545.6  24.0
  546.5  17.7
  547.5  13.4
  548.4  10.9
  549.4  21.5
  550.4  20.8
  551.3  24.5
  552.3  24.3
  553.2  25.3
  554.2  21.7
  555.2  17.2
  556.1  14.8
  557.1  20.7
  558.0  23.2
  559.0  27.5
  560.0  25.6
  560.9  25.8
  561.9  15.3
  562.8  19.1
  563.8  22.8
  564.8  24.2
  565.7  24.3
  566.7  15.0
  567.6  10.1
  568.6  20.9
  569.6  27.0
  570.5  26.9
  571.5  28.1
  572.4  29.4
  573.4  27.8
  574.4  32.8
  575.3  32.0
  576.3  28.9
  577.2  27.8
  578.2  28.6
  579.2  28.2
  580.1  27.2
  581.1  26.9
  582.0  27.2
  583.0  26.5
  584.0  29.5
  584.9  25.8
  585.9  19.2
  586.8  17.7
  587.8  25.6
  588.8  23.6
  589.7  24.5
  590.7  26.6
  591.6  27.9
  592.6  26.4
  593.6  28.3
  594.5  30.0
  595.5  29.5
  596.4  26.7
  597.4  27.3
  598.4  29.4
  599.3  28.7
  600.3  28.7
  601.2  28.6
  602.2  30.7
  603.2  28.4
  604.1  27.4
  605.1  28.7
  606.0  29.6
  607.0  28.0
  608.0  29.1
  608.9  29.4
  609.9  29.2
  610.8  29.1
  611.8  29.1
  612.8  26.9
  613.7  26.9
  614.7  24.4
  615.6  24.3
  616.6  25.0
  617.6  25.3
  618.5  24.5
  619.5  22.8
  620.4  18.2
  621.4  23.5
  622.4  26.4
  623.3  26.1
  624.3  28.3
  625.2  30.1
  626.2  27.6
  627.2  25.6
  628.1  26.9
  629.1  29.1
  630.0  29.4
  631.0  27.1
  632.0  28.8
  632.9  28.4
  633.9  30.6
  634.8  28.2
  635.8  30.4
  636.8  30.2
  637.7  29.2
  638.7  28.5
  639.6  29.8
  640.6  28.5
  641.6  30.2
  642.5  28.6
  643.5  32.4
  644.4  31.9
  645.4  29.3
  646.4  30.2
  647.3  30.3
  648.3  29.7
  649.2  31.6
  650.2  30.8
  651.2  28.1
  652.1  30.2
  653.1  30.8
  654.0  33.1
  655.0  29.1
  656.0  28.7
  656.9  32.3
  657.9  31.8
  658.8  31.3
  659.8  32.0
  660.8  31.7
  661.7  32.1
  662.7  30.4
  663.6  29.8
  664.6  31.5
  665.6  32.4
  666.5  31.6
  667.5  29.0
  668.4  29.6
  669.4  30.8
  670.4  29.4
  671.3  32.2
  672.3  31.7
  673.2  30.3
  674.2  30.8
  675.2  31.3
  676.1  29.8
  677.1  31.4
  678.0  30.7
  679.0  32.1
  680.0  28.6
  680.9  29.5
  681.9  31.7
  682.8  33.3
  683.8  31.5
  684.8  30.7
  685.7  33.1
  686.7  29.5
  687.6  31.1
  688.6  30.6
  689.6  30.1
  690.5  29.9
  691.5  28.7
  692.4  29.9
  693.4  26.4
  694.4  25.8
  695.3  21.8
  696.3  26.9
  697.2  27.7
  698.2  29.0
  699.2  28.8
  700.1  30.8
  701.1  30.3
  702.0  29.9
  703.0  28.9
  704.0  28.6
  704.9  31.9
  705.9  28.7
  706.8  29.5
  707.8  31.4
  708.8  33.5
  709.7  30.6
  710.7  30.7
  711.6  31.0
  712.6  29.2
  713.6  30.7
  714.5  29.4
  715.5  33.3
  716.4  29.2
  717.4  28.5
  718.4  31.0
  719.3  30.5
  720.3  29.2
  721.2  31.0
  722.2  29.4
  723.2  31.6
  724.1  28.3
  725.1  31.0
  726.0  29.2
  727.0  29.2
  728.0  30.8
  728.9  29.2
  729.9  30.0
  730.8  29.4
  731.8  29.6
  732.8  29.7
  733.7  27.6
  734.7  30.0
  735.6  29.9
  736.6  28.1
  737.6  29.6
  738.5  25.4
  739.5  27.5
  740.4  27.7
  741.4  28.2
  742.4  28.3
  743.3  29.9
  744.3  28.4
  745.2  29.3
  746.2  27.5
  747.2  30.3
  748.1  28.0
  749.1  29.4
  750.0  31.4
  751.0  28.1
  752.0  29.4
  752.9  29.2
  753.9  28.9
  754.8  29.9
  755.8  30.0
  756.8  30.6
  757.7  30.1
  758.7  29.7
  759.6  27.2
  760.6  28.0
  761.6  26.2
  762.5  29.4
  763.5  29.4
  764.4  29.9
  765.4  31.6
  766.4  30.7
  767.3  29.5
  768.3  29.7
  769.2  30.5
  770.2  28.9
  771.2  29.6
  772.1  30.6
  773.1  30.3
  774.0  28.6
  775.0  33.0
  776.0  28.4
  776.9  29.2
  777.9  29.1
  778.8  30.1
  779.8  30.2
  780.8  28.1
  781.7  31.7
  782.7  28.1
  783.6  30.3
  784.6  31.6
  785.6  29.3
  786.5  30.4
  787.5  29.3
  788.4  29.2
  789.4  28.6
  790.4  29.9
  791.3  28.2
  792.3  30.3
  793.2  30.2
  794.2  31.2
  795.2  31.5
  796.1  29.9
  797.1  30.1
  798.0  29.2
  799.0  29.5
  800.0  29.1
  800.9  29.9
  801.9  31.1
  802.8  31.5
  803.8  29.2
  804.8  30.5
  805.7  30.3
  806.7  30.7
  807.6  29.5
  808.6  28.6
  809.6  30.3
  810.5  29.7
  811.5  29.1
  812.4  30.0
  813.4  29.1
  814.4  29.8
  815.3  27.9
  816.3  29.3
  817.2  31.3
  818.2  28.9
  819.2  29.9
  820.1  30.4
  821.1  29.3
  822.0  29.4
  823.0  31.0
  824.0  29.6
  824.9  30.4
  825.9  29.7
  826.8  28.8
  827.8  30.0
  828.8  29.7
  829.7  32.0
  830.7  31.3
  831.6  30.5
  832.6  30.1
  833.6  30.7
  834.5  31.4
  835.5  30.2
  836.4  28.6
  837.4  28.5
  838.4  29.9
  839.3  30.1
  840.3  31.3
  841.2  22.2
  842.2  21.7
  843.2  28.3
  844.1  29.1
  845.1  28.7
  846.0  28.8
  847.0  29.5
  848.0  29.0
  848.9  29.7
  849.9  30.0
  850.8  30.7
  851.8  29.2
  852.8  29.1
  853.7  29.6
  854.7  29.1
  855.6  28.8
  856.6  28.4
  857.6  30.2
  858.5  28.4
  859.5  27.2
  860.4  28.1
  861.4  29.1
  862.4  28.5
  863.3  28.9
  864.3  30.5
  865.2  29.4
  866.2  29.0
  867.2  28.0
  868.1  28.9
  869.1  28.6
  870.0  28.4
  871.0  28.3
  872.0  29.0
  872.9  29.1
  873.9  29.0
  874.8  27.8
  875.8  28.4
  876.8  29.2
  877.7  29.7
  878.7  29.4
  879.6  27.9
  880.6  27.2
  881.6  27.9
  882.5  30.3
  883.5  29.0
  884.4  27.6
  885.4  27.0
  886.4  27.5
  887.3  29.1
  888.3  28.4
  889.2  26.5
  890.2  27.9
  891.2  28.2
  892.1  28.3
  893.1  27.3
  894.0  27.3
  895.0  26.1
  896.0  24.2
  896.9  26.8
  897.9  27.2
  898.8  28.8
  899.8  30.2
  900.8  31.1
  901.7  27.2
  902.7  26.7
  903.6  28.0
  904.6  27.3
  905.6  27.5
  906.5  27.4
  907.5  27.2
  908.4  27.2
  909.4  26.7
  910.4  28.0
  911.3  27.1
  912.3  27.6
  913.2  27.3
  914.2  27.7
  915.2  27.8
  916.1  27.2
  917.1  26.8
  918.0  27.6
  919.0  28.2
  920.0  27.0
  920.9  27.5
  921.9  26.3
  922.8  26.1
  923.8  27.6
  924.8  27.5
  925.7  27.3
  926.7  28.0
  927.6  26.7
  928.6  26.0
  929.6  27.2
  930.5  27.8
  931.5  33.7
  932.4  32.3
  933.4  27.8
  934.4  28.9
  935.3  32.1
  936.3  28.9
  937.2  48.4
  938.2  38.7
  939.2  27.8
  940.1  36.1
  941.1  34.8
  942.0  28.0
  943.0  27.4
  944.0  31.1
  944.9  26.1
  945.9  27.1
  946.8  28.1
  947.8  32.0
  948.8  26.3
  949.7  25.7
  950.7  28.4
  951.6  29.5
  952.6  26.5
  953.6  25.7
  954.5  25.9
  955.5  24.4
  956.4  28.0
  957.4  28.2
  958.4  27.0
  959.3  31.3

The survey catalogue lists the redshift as 0.428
